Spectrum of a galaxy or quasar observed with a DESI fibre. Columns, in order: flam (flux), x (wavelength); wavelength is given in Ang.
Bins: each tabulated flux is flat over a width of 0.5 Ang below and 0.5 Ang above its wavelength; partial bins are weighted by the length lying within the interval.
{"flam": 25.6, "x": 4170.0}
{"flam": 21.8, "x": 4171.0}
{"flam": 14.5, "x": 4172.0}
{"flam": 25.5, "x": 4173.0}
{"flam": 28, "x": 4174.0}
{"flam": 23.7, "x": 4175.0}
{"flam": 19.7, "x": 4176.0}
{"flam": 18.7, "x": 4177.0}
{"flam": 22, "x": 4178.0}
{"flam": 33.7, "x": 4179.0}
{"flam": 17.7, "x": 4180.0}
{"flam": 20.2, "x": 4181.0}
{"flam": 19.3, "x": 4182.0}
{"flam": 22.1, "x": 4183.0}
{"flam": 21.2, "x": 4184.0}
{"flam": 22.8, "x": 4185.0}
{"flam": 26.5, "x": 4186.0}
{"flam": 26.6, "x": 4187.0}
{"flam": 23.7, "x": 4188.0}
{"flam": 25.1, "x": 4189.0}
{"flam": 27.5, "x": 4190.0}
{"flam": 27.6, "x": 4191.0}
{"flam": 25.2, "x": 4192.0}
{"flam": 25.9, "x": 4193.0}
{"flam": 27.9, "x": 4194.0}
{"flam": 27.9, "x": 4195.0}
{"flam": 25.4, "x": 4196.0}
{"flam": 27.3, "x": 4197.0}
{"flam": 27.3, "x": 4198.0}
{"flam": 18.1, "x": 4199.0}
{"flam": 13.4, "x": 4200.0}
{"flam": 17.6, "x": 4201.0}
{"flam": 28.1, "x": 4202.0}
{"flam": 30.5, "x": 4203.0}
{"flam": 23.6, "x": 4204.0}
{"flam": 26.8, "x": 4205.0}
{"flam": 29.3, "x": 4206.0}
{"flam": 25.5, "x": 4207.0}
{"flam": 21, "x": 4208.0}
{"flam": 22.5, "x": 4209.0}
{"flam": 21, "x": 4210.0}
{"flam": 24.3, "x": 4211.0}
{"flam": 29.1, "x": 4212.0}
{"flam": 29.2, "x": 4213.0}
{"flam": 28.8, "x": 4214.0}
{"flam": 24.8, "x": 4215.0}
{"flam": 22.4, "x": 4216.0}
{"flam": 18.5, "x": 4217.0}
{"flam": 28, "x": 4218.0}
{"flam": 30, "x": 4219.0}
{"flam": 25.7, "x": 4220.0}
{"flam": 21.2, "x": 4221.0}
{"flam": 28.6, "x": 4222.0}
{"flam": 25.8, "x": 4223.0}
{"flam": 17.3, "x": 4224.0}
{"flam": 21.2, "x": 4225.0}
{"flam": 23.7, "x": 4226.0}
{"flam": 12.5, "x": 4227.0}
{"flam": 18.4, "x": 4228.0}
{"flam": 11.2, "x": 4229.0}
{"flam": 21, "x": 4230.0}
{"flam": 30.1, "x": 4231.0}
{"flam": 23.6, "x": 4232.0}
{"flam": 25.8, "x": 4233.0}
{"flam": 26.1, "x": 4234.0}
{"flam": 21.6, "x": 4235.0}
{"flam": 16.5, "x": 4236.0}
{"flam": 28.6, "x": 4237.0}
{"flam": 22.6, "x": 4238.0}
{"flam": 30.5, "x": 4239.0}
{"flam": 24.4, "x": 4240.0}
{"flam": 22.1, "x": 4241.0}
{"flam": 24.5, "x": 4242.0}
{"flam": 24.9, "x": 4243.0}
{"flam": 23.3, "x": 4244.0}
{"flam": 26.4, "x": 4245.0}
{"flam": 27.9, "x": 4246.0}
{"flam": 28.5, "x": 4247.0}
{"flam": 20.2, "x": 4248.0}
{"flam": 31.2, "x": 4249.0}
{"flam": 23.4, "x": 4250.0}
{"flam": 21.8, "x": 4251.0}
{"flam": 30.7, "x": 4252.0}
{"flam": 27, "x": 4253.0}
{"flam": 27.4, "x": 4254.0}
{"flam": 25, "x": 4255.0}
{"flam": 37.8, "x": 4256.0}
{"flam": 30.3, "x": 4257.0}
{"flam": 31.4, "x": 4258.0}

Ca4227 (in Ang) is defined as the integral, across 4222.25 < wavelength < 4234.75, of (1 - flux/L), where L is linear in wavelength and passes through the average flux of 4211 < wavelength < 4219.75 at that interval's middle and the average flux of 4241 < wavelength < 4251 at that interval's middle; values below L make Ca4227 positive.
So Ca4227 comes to 2.06 Ang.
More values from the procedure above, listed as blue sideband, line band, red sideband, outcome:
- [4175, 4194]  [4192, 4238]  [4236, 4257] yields 2.0 Ang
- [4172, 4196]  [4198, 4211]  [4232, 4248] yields 0.5 Ang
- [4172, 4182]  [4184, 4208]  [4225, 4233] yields -3.5 Ang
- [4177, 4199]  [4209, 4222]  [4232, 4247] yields -0.3 Ang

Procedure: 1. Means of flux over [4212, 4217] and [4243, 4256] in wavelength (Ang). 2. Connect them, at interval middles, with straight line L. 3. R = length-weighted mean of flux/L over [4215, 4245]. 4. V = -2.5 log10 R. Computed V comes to 0.13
